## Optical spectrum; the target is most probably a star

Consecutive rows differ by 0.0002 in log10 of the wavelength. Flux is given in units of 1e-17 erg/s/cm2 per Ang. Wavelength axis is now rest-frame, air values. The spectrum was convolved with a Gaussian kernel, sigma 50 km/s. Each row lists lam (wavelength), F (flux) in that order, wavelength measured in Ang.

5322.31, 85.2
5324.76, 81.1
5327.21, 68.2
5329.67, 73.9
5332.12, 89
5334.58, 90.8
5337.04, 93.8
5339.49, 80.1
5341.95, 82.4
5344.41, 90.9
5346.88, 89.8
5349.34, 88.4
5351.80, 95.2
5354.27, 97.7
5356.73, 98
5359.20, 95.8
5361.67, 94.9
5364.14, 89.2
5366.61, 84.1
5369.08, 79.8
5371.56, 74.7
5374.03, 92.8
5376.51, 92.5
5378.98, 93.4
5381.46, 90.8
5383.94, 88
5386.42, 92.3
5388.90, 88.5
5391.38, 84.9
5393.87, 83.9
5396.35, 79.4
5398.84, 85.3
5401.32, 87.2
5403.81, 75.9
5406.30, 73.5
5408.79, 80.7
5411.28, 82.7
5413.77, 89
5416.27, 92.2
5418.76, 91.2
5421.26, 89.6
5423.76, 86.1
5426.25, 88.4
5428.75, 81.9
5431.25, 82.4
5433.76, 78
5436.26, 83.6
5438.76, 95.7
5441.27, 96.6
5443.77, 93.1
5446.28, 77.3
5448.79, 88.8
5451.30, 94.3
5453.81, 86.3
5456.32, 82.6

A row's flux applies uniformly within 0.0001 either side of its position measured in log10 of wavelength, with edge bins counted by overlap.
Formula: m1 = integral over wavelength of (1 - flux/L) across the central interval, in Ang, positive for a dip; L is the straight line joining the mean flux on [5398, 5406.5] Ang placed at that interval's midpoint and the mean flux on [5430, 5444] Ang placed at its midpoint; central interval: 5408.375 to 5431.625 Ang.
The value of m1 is -0.6 Ang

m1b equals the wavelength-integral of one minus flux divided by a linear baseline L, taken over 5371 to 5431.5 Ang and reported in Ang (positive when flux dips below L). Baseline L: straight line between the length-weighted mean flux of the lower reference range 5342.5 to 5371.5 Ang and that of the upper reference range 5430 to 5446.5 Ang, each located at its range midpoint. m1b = 1.77 Ang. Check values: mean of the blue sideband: 90.3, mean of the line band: 86.1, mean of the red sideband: 87.3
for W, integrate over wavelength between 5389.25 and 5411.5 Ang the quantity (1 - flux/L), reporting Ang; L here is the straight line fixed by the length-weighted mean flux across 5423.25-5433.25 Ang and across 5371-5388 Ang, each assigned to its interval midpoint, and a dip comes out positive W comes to 1.4 Ang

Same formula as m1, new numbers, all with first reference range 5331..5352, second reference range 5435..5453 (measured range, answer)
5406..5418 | 0.6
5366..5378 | 0.5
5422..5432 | 0.5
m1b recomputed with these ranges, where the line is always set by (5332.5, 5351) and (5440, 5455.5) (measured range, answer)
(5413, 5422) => -0.17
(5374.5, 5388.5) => -0.43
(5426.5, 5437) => 0.83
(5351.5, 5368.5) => -0.87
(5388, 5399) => 0.56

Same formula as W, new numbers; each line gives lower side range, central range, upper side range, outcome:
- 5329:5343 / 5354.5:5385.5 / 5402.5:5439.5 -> -1.69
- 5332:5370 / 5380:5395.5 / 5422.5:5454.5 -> 0.16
